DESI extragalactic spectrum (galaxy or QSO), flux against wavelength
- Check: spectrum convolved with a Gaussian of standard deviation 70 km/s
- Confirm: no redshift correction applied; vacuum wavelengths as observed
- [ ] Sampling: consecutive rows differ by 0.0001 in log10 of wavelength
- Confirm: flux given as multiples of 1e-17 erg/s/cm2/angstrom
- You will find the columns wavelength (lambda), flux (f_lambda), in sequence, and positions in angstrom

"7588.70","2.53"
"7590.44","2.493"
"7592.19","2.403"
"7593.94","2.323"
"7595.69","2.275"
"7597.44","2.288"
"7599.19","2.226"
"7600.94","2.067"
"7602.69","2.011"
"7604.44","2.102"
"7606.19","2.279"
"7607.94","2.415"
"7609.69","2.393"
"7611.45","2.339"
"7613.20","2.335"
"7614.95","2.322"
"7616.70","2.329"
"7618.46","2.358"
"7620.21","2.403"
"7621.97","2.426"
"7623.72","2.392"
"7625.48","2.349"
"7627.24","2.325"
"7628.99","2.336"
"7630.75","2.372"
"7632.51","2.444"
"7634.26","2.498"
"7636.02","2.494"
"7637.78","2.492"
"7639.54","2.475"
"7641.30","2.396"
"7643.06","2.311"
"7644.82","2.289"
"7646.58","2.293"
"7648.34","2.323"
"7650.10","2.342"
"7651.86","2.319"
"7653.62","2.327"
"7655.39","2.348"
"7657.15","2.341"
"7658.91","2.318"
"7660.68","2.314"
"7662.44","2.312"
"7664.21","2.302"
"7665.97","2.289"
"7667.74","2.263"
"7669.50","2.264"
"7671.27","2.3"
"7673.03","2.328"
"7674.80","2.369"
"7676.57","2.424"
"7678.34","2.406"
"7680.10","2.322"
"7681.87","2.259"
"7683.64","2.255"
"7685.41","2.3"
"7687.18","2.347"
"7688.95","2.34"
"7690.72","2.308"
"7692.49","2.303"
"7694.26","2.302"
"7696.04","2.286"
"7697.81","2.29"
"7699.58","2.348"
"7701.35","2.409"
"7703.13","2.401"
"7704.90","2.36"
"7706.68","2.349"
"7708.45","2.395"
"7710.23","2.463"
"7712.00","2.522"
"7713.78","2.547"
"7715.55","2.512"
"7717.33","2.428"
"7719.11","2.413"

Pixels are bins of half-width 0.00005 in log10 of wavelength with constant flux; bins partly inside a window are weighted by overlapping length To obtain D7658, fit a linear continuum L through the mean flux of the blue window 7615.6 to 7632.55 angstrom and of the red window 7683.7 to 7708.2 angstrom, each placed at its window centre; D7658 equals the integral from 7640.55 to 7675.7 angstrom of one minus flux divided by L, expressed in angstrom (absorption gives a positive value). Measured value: 0.52 angstrom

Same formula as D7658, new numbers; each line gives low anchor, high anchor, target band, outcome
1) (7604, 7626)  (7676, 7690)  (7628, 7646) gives -0.5 angstrom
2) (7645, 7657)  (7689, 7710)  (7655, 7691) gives 0.2 angstrom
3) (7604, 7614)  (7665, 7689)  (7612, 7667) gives -1.0 angstrom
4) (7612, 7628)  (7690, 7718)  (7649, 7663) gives 0.3 angstrom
